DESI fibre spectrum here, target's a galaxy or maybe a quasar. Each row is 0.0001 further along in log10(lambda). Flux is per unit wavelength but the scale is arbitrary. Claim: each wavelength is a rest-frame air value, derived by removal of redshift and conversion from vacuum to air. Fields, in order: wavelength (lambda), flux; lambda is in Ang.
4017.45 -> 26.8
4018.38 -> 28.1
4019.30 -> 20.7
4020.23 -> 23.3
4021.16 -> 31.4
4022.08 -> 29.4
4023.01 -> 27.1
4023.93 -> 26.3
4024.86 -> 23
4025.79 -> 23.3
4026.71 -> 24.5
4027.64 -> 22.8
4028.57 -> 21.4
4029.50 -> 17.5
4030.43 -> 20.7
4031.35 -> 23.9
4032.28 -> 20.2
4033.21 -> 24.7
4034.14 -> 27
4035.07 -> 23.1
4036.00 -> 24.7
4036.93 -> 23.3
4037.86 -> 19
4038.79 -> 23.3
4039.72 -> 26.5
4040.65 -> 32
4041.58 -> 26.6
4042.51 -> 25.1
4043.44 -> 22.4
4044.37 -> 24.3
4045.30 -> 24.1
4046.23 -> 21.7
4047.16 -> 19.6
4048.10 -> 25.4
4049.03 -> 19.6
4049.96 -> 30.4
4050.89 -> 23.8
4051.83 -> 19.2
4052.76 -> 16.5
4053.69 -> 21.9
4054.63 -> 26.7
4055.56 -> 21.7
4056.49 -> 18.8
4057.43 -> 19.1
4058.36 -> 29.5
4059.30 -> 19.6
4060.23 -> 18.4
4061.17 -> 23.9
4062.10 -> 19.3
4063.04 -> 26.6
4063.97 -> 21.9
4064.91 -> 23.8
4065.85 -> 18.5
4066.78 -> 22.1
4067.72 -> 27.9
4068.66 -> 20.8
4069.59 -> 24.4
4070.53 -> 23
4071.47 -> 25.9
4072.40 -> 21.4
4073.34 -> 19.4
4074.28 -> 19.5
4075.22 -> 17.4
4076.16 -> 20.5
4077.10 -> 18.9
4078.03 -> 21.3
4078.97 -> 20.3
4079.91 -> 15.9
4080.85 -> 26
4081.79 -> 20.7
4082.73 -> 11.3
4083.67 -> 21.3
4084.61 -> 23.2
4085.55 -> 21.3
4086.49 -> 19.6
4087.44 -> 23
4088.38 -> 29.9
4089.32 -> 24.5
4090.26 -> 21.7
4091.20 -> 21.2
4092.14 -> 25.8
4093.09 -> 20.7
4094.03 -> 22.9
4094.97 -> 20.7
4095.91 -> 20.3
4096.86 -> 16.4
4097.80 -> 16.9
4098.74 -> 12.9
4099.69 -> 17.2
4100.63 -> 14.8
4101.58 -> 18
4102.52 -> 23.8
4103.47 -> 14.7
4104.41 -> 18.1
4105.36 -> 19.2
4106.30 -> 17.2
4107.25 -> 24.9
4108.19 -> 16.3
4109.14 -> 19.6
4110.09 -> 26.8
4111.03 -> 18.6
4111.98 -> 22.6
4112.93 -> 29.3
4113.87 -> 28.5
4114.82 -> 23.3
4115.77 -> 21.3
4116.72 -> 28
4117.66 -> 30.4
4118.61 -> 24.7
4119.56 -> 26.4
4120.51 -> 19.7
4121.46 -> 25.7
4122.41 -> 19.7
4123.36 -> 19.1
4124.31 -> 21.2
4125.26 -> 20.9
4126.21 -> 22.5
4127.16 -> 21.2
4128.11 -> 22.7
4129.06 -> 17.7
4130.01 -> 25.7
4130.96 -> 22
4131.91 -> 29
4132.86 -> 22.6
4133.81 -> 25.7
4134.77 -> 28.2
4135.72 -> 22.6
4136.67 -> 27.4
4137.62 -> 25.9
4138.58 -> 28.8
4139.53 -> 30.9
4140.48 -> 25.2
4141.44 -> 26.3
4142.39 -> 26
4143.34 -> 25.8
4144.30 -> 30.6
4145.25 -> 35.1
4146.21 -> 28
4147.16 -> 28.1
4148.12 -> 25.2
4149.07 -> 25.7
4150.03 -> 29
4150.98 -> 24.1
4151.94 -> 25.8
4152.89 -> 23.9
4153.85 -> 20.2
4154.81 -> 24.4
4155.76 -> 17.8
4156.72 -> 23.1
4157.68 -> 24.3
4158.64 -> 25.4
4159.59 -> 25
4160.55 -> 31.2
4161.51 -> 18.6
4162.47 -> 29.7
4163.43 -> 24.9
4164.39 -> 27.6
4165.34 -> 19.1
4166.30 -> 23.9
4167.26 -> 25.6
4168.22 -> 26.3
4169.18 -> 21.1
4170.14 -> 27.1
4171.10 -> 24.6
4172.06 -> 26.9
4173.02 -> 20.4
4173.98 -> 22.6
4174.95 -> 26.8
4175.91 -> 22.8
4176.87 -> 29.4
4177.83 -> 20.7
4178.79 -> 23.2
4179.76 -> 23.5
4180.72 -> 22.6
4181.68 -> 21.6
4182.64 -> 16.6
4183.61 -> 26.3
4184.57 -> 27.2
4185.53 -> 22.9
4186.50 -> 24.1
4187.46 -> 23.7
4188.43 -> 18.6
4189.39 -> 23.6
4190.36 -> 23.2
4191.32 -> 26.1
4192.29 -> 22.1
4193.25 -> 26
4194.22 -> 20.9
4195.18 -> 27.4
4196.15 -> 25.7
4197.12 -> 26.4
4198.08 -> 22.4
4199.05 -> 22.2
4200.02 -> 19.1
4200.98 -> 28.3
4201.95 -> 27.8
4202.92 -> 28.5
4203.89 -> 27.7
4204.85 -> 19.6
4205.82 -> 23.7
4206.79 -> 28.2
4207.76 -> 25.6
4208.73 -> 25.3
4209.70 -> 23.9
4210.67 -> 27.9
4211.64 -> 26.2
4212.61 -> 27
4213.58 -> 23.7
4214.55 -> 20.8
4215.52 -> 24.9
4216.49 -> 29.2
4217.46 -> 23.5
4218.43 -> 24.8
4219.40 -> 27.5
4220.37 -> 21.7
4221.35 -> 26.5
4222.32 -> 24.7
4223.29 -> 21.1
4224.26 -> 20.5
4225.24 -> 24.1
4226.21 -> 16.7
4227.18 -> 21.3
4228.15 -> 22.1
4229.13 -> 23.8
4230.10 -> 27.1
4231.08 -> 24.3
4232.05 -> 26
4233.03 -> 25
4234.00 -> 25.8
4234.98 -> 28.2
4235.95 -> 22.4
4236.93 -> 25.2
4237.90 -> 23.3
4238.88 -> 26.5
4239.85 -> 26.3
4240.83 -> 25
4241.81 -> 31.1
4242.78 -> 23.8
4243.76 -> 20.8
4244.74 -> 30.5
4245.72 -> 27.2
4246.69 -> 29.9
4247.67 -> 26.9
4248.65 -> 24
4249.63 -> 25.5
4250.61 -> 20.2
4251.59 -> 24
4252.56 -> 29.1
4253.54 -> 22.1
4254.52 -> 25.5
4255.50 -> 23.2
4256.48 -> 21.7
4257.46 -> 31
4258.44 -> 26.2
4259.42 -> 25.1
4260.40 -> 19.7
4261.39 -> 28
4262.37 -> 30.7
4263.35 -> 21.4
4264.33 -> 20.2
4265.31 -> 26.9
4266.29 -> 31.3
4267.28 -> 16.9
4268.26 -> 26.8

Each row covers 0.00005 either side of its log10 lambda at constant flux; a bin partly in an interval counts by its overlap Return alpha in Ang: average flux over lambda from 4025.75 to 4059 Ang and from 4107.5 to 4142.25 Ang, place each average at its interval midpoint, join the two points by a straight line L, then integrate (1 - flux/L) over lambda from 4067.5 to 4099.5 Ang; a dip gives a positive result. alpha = 3.6 Ang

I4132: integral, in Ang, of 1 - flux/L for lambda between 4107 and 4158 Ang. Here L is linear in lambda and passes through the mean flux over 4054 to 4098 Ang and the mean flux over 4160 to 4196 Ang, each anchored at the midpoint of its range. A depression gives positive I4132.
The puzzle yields -3.7 Ang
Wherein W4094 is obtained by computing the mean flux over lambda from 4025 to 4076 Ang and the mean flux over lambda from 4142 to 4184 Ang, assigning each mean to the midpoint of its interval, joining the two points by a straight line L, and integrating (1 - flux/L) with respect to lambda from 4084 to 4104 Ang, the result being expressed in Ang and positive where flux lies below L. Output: 2.6 Ang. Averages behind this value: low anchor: 22.7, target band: 20.4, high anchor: 24.8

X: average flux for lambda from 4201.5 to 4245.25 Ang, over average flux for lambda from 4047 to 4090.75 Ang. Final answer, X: 1.14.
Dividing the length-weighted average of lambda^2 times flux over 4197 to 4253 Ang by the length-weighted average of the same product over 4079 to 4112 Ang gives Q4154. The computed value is 1.31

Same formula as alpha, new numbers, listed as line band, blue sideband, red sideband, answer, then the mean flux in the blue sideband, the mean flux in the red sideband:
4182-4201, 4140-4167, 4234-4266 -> 1.46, 25.5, 25.4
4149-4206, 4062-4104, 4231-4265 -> -1.80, 20.8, 25.3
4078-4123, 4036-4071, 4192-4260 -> 4.10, 23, 24.9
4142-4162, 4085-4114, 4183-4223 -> -2.48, 20.8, 24.7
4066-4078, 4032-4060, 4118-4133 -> 0.74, 23.3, 22.6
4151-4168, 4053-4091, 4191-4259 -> -0.46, 21.7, 24.9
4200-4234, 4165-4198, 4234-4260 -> 0.18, 23.8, 25.6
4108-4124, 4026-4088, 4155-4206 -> -0.35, 22.3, 24.1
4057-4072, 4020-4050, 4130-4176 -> 1.01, 24.1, 25.5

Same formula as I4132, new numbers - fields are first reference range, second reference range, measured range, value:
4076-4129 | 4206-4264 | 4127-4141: -1.9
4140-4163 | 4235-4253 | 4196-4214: 0.4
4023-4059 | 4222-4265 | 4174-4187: 0.3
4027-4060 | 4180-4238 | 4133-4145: -1.7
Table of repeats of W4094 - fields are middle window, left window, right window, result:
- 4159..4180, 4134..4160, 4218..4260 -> 0.9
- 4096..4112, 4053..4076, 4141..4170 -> 3.3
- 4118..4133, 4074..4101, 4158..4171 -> 0.0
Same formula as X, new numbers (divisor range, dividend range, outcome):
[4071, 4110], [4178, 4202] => 1.17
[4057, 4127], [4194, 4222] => 1.17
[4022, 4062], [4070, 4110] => 0.87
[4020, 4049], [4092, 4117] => 0.86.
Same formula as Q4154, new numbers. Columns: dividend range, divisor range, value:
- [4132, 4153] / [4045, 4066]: 1.27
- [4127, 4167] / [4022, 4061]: 1.15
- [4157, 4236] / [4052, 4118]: 1.20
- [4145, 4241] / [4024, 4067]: 1.15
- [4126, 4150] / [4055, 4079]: 1.24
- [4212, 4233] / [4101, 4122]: 1.12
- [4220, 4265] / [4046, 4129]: 1.23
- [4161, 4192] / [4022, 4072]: 1.09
